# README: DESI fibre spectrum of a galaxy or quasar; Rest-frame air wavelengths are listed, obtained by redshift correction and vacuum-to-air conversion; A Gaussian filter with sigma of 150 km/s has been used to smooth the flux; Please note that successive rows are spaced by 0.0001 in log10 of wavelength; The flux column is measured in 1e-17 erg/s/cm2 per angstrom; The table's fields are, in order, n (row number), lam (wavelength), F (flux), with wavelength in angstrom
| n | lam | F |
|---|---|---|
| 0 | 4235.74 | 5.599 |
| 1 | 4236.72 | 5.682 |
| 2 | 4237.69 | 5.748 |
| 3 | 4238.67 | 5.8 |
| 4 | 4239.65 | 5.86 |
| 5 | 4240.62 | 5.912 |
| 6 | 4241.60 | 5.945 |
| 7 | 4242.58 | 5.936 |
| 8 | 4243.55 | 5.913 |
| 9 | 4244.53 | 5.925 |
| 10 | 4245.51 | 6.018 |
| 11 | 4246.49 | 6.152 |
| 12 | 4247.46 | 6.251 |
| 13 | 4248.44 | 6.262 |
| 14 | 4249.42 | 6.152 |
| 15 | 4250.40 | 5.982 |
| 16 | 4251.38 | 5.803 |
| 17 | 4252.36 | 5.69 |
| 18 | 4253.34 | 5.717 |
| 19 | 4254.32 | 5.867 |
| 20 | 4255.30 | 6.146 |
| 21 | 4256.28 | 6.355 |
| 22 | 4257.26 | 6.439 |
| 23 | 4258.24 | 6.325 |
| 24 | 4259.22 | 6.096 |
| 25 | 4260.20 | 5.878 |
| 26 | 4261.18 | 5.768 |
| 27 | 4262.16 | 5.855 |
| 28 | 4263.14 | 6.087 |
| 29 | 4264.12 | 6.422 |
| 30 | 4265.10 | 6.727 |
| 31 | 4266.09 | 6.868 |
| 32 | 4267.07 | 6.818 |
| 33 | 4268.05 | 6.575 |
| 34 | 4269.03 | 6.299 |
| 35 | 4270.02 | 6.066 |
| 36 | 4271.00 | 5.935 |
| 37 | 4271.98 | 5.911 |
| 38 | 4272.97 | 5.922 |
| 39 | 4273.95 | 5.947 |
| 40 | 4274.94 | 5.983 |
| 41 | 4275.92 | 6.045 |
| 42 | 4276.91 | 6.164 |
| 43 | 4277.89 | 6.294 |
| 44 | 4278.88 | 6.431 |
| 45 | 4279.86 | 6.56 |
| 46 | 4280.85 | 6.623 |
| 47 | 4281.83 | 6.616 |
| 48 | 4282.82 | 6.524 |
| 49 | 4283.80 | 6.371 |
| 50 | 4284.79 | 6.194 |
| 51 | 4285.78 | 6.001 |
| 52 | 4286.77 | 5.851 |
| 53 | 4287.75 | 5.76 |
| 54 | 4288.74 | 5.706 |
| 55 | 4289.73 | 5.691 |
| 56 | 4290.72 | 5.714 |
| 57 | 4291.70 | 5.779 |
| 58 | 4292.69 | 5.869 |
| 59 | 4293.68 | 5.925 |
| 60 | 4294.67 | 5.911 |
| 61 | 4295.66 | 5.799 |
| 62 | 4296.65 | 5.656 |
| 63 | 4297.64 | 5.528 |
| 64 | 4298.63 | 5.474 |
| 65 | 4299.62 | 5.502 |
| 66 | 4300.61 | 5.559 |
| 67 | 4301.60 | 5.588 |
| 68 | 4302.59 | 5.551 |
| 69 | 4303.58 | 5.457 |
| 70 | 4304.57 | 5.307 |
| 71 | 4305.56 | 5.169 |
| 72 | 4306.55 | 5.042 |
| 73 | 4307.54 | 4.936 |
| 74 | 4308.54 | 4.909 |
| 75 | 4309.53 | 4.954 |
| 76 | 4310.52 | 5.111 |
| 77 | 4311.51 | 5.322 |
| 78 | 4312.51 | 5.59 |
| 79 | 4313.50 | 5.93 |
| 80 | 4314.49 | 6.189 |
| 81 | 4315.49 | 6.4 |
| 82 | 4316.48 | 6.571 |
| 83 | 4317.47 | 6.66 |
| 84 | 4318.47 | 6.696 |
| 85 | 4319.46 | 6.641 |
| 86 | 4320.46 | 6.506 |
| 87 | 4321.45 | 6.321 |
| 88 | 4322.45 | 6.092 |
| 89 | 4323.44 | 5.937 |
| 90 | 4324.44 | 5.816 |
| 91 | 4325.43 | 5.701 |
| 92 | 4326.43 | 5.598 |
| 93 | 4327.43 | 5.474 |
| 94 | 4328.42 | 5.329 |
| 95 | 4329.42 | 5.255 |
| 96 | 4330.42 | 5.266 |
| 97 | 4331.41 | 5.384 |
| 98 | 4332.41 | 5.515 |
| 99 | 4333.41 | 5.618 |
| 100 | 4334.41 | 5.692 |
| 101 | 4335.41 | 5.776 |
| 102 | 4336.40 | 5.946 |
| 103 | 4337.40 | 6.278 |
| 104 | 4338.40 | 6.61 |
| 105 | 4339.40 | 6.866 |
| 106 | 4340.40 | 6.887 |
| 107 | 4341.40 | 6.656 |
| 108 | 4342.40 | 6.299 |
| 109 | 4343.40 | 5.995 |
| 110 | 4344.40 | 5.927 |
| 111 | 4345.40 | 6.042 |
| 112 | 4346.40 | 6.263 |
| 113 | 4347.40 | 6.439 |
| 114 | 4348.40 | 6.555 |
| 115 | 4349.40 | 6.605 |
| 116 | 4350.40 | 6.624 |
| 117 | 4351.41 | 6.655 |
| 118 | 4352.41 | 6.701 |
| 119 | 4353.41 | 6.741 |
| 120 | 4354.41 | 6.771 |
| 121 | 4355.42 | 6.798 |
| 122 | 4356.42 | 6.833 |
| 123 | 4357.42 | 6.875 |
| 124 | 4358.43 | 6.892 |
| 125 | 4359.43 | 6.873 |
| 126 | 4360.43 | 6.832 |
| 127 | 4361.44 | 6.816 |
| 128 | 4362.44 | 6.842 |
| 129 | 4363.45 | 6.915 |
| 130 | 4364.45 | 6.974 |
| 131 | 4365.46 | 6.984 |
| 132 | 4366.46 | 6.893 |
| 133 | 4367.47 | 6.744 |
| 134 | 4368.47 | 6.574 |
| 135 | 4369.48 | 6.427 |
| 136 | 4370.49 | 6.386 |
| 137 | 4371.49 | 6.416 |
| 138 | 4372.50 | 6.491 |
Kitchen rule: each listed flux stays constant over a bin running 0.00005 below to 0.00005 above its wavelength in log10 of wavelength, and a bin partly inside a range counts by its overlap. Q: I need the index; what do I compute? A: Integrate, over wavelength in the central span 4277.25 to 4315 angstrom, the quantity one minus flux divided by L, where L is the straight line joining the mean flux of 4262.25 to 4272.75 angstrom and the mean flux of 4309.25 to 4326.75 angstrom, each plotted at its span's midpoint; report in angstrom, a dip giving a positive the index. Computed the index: 2.53 angstrom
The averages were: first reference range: 6.34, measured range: 5.75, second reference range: 6.02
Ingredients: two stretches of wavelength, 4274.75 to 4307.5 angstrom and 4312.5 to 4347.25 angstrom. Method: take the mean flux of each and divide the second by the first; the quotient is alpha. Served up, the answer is 1.04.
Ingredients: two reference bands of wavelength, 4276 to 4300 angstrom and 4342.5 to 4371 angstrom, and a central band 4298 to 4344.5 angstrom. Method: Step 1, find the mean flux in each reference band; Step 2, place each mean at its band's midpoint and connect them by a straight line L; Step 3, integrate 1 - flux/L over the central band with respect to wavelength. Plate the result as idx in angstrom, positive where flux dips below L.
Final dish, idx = 3.7 angstrom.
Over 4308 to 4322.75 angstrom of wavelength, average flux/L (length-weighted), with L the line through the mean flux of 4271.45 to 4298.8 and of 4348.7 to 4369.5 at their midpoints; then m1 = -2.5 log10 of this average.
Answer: 0.06 mag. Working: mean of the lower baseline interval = 6.01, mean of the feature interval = 5.99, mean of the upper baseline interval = 6.78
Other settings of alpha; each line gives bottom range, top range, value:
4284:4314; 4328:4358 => 1.12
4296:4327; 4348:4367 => 1.19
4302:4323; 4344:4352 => 1.11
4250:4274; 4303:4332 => 0.93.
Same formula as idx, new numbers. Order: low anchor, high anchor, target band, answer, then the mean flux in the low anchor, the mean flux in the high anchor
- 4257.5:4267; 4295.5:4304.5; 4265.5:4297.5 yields -1.2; 6.26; 5.55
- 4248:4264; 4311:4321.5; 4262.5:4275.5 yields -0.4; 6.04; 6.25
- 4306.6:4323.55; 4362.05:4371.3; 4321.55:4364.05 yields 0.6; 5.9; 6.74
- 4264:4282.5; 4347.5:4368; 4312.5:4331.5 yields 1.7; 6.33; 6.79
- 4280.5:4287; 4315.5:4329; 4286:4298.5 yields 1.0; 6.32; 6.11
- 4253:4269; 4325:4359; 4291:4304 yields 1.2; 6.26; 6.2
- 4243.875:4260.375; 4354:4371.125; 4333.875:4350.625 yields 0.9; 6.06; 6.79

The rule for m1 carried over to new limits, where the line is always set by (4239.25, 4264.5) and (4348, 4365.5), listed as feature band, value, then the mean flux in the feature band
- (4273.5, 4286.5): -0.008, 6.28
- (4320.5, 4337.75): 0.153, 5.72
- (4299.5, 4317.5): 0.163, 5.54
